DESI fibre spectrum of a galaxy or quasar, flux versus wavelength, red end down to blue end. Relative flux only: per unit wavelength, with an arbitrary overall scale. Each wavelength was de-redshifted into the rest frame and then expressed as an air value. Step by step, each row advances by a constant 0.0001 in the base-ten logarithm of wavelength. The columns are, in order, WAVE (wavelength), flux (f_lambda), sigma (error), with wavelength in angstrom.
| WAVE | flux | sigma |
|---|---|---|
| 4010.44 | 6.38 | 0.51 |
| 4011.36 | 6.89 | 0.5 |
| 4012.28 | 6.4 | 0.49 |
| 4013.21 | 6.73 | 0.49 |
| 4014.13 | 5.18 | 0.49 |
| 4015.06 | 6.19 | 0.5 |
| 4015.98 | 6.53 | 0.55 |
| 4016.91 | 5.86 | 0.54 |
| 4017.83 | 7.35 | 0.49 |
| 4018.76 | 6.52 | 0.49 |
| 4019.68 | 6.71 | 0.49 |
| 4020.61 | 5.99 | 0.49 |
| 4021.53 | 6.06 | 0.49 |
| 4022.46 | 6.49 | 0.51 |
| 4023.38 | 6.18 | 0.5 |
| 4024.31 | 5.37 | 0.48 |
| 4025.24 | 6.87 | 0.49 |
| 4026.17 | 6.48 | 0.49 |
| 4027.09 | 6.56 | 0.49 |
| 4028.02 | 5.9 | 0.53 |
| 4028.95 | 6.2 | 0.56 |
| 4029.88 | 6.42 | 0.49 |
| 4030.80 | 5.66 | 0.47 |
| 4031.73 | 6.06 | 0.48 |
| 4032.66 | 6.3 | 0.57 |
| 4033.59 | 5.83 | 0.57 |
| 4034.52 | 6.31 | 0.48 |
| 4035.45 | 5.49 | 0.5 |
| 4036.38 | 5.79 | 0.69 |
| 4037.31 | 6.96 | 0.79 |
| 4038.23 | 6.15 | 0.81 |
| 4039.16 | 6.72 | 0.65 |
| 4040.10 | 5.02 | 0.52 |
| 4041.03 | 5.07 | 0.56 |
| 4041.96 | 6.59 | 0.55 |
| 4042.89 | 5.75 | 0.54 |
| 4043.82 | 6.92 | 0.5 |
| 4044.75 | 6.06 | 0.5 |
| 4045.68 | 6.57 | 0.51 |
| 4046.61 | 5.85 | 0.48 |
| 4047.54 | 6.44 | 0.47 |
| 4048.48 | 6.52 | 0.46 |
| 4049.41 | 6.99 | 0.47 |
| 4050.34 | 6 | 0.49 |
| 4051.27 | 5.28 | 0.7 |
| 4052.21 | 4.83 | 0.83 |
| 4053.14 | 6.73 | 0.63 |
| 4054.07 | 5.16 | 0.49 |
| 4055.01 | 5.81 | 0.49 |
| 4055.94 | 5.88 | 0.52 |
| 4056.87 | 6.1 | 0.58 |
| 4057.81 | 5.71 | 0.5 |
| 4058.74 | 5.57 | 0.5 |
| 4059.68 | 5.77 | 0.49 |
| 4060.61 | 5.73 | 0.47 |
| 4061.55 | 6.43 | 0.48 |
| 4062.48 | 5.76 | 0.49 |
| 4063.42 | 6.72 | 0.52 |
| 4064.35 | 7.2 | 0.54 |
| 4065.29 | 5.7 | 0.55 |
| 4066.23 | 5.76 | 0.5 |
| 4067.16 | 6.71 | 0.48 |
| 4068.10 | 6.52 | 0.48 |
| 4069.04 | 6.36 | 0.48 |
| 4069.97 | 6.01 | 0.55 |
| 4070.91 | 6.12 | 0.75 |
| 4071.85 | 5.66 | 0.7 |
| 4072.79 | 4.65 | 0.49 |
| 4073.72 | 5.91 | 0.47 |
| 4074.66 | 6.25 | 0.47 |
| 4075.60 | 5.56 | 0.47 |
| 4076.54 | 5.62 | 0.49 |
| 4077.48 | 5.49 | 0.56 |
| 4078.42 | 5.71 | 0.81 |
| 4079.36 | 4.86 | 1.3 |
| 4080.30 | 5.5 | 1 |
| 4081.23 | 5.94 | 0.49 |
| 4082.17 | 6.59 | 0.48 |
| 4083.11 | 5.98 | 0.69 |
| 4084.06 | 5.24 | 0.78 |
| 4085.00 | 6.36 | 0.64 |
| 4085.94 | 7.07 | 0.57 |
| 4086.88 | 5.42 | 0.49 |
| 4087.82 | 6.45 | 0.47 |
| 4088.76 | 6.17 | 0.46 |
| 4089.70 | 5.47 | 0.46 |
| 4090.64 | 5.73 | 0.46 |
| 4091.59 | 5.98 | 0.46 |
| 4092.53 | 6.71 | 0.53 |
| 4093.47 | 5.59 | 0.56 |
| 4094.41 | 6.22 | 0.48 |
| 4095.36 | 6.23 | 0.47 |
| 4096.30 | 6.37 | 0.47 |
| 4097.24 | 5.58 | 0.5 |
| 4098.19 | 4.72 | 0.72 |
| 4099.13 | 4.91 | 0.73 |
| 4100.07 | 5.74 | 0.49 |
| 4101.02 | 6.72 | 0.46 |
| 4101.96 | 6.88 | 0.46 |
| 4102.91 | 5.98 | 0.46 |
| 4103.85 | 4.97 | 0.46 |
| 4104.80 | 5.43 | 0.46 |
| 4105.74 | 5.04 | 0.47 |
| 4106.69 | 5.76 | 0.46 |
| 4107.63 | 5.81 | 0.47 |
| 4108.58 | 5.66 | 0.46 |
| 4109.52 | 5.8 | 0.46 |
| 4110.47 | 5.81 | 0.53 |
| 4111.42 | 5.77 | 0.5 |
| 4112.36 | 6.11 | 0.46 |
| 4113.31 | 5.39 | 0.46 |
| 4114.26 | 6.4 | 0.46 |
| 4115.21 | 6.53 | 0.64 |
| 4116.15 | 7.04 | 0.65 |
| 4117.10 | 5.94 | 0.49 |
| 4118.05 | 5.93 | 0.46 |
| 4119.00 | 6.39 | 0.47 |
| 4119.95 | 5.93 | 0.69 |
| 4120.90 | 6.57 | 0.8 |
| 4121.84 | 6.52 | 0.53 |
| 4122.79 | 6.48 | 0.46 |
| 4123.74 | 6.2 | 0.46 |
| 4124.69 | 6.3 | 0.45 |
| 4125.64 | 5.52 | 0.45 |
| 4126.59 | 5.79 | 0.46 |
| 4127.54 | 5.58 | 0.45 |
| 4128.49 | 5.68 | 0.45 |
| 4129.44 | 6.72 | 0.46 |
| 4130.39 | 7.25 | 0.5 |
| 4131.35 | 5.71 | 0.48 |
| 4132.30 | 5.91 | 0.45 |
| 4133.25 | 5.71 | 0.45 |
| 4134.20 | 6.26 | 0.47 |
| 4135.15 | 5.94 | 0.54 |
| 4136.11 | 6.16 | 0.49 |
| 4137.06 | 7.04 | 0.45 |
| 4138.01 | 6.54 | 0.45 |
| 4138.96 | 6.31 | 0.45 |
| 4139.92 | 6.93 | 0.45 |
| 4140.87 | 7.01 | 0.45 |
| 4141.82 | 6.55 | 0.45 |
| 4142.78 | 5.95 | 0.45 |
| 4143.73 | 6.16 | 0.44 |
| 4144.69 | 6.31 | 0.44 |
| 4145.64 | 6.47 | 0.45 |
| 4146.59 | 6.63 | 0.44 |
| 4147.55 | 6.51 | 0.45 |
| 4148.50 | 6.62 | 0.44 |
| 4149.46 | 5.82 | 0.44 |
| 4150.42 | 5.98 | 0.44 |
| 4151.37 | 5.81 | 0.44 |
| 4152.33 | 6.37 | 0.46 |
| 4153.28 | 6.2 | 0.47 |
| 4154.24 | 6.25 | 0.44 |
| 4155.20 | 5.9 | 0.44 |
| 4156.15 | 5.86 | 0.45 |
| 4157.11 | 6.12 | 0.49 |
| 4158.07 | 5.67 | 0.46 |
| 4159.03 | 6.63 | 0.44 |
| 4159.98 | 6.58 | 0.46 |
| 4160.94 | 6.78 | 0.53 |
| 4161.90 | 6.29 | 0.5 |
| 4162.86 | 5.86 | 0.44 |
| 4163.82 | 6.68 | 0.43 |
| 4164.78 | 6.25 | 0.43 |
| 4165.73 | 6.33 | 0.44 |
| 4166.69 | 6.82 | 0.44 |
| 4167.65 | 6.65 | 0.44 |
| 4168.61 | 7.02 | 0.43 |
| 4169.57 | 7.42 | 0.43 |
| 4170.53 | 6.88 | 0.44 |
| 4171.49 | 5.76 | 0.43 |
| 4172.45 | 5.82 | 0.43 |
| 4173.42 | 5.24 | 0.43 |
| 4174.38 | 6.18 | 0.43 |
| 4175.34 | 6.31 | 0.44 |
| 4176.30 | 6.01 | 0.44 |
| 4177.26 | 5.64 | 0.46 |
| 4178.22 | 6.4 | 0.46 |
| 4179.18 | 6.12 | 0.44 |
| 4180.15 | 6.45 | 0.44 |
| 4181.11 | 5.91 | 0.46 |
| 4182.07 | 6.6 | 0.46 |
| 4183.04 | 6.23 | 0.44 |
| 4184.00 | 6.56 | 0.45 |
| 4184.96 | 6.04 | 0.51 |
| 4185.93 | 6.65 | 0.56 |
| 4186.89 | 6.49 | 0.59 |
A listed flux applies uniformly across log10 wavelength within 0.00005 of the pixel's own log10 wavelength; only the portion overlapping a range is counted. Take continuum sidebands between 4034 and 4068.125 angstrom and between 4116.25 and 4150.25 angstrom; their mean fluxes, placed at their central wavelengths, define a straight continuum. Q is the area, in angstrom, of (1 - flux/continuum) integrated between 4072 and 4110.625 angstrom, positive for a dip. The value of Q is 2.3 angstrom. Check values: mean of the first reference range 6.06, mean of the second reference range 6.27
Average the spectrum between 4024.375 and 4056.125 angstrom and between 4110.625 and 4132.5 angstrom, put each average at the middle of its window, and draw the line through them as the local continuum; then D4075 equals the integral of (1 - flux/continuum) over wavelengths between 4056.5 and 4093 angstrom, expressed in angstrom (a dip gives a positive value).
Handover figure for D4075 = 0.9 angstrom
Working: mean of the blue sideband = 6.09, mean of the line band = 5.96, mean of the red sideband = 6.16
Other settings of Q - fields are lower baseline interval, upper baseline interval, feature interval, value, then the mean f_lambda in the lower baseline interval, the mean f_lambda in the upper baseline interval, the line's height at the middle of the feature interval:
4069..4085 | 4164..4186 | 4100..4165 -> -1.1 angstrom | 5.73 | 6.32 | 6.06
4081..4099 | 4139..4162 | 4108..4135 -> 0.2 angstrom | 5.97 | 6.31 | 6.14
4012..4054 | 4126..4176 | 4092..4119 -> 1.5 angstrom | 6.16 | 6.29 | 6.24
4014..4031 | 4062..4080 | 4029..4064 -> 0.4 angstrom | 6.27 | 5.92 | 6.1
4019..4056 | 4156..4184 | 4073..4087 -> 0.8 angstrom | 6.1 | 6.3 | 6.17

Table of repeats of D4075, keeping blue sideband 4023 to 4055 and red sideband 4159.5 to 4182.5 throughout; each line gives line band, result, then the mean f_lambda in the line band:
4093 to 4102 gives 0.5 angstrom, 5.85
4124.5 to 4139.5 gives 0.3 angstrom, 6.15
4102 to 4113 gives 0.9 angstrom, 5.69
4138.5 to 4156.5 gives 0.0 angstrom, 6.3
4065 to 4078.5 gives 0.6 angstrom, 5.87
